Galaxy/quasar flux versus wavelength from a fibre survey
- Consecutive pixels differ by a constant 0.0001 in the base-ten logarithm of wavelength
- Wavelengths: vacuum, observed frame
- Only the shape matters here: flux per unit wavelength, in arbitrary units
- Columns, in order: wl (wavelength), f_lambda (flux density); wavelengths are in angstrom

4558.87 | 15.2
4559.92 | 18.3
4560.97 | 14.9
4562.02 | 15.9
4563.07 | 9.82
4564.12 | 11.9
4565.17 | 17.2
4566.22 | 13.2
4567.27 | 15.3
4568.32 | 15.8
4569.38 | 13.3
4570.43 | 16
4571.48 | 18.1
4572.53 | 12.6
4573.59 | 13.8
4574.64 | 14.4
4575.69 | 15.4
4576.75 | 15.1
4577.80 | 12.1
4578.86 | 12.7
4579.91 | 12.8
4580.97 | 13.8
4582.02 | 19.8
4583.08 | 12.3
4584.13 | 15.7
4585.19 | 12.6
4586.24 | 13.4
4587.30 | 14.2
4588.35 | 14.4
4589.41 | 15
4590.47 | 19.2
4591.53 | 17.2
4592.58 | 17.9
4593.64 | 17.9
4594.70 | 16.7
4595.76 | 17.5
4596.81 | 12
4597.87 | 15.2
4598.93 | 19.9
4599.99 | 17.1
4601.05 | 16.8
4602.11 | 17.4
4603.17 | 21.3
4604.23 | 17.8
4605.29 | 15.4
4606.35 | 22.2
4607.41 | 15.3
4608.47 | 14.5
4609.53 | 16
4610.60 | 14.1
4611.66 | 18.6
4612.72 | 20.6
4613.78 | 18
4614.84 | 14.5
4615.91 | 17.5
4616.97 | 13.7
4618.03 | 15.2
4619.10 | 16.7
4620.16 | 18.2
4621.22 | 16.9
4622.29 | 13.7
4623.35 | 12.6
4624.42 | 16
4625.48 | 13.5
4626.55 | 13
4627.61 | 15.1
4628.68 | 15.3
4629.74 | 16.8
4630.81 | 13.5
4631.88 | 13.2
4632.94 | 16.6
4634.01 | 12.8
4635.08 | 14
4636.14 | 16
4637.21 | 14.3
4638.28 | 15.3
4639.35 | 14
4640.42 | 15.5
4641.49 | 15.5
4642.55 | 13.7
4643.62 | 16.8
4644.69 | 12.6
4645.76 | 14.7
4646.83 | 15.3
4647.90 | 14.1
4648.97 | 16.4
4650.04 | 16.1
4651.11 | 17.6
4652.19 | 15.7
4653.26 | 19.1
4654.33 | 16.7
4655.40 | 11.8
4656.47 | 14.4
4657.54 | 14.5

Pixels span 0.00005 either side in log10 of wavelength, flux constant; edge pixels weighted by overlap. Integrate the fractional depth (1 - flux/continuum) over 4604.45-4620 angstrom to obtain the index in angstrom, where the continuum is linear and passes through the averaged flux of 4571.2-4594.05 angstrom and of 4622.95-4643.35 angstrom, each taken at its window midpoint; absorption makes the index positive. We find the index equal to -2.0 angstrom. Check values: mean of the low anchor 15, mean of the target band 16.7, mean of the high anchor 14.6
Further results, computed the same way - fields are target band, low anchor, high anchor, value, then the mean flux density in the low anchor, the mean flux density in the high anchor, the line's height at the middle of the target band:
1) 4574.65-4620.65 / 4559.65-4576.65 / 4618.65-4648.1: -4.18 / 14.7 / 14.9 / 14.8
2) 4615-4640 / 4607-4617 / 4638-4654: 1.66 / 16.4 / 15.5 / 16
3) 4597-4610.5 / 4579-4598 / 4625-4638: -1.87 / 15.4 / 14.5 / 15.1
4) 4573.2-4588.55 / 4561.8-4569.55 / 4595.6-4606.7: 1.30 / 14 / 17.4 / 15.5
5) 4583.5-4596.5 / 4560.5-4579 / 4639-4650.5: -1.22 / 14.3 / 15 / 14.5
